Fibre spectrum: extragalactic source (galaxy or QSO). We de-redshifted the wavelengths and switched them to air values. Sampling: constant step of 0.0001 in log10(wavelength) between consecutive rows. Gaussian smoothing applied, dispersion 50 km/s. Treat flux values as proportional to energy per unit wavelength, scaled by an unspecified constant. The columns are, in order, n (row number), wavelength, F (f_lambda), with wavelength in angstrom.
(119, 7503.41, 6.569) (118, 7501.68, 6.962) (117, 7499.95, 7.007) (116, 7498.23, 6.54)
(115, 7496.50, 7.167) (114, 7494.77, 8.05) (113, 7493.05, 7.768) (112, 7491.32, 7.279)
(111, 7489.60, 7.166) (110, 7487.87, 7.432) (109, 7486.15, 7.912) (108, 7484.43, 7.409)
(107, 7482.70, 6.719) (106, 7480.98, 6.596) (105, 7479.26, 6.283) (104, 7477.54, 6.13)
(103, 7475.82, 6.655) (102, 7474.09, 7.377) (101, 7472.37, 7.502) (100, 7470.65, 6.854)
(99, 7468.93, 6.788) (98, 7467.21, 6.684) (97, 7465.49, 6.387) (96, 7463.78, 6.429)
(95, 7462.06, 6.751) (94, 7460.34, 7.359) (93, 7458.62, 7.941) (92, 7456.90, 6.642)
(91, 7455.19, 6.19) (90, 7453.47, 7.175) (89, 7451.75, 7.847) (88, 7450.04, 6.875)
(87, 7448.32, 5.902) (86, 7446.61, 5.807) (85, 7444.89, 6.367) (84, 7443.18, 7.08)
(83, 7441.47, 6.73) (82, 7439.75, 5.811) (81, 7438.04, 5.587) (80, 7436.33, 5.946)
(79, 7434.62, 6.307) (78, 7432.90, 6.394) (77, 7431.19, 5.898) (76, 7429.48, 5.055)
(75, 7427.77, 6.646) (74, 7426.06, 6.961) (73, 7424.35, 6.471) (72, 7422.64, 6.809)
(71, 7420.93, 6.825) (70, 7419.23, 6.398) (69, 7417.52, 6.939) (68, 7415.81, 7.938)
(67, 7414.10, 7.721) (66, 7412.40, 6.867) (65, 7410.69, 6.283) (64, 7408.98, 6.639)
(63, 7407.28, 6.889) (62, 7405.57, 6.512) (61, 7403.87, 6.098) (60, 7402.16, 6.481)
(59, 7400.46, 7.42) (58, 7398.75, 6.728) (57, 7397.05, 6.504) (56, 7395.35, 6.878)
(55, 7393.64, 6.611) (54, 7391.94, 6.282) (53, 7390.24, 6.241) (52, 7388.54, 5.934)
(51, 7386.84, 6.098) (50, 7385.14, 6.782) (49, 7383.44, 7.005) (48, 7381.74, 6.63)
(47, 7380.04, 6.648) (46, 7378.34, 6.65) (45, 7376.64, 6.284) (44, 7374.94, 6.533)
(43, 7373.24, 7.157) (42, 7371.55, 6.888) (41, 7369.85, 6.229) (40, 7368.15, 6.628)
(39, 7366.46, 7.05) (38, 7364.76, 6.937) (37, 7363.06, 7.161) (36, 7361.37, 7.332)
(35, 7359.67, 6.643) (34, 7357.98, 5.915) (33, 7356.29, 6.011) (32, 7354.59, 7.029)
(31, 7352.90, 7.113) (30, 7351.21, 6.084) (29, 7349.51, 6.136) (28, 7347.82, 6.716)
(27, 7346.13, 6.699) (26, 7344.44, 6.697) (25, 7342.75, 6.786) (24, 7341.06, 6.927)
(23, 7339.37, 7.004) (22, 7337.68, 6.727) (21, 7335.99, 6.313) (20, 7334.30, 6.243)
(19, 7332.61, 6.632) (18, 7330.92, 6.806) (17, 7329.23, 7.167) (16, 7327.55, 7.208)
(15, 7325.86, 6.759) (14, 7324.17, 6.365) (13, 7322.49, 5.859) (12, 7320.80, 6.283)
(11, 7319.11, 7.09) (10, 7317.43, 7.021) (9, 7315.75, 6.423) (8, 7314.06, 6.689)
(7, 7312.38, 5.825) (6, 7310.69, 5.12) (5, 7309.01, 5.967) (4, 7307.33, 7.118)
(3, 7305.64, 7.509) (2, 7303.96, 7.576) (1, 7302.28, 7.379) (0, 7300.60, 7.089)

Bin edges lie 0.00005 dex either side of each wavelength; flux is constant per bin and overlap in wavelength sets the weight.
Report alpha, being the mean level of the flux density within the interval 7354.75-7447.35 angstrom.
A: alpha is 6.57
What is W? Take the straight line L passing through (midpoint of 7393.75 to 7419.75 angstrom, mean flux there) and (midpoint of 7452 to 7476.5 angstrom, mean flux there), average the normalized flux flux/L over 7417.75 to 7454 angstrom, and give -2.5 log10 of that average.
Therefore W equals 0.07 mag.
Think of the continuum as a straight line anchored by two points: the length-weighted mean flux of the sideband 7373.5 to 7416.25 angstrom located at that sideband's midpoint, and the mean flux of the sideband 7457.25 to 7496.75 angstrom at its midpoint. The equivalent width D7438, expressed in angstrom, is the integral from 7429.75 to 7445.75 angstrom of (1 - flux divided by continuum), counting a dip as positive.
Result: 1.6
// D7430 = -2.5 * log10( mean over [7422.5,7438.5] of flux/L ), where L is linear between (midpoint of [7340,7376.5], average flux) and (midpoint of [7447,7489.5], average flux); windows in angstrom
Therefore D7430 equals 0.11 mag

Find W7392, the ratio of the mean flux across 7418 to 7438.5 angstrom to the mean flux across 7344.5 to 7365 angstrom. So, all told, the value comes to 0.9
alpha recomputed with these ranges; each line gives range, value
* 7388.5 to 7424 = 6.73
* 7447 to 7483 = 6.8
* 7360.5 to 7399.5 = 6.66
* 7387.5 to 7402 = 6.57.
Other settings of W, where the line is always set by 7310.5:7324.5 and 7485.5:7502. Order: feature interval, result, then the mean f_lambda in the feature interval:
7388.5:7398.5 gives 0.05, 6.47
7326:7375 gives -0.03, 6.72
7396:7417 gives 0.00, 6.84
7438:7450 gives 0.13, 6.27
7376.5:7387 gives 0.01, 6.64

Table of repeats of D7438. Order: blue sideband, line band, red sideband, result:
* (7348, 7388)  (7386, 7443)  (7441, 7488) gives 1.9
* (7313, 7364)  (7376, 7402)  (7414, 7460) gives 0.2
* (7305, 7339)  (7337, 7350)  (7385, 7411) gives -0.4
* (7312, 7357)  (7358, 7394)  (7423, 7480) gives -0.2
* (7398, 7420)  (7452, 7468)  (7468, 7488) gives 0.1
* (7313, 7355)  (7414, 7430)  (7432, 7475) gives -0.2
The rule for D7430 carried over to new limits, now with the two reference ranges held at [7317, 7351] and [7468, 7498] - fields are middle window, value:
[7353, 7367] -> -0.01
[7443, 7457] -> 0.06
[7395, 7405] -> 0.03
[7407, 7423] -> -0.01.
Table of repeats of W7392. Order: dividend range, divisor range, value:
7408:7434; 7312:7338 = 1.01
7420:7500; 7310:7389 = 1.02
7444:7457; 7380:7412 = 1.01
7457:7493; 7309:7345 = 1.07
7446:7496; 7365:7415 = 1.05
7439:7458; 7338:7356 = 0.99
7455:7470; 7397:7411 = 1.03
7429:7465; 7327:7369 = 0.97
